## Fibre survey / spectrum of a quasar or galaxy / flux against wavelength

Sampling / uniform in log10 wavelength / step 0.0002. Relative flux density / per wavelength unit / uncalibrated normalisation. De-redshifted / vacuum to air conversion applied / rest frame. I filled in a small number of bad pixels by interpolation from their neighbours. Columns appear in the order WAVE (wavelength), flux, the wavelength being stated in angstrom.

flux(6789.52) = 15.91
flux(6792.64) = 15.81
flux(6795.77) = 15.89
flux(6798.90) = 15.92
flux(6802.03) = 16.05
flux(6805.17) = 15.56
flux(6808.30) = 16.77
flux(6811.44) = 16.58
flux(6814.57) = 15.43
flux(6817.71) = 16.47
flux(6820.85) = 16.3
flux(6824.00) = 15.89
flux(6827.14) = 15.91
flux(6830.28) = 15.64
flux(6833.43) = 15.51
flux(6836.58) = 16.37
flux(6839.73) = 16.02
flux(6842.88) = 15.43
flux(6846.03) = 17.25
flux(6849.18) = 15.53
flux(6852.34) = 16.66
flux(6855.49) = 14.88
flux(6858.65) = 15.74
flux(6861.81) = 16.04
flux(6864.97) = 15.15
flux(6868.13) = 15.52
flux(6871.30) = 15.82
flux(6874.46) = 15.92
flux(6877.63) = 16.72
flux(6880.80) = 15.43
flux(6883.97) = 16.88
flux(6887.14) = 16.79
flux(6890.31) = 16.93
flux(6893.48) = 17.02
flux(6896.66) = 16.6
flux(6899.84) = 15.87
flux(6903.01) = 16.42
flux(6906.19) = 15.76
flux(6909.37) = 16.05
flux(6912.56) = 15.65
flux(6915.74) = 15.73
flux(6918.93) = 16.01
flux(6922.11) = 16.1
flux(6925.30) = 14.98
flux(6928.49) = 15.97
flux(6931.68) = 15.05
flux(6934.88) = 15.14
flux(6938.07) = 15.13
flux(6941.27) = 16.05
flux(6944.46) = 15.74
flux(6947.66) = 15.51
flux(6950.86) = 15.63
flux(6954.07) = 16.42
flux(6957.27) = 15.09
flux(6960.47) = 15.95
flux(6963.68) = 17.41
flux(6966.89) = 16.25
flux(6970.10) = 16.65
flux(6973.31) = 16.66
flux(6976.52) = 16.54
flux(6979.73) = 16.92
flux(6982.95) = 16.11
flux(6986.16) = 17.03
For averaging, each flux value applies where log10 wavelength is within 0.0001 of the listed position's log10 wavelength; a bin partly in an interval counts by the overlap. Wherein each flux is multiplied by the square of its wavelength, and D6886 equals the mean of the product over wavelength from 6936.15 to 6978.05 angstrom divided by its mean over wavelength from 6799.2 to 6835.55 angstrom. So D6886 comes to 1.05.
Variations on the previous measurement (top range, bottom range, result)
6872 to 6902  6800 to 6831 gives 1.04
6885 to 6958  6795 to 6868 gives 1.02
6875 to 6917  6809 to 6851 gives 1.04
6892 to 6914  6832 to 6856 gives 1.03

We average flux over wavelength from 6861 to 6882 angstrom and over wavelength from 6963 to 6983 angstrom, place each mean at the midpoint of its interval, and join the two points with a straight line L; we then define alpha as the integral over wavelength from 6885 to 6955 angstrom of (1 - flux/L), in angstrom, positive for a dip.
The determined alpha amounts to 1.1 angstrom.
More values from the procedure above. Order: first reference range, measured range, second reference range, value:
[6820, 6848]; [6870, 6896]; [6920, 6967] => -0.90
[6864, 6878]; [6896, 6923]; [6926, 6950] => -0.66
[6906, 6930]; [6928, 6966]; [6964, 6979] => 1.12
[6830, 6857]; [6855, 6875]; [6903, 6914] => 0.41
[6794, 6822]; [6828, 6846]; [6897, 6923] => 0.16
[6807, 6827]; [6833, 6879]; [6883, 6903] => 1.48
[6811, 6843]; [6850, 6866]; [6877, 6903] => 0.52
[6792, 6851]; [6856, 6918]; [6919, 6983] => -0.36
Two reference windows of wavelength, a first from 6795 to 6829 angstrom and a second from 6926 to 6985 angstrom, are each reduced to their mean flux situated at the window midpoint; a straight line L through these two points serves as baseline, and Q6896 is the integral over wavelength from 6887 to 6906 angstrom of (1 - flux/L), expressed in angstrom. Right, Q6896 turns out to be -0.59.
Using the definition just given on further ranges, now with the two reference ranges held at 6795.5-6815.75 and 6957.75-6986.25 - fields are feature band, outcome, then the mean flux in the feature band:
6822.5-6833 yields 0.2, 15.8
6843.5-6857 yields 0.1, 16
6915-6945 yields 1.5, 15.6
